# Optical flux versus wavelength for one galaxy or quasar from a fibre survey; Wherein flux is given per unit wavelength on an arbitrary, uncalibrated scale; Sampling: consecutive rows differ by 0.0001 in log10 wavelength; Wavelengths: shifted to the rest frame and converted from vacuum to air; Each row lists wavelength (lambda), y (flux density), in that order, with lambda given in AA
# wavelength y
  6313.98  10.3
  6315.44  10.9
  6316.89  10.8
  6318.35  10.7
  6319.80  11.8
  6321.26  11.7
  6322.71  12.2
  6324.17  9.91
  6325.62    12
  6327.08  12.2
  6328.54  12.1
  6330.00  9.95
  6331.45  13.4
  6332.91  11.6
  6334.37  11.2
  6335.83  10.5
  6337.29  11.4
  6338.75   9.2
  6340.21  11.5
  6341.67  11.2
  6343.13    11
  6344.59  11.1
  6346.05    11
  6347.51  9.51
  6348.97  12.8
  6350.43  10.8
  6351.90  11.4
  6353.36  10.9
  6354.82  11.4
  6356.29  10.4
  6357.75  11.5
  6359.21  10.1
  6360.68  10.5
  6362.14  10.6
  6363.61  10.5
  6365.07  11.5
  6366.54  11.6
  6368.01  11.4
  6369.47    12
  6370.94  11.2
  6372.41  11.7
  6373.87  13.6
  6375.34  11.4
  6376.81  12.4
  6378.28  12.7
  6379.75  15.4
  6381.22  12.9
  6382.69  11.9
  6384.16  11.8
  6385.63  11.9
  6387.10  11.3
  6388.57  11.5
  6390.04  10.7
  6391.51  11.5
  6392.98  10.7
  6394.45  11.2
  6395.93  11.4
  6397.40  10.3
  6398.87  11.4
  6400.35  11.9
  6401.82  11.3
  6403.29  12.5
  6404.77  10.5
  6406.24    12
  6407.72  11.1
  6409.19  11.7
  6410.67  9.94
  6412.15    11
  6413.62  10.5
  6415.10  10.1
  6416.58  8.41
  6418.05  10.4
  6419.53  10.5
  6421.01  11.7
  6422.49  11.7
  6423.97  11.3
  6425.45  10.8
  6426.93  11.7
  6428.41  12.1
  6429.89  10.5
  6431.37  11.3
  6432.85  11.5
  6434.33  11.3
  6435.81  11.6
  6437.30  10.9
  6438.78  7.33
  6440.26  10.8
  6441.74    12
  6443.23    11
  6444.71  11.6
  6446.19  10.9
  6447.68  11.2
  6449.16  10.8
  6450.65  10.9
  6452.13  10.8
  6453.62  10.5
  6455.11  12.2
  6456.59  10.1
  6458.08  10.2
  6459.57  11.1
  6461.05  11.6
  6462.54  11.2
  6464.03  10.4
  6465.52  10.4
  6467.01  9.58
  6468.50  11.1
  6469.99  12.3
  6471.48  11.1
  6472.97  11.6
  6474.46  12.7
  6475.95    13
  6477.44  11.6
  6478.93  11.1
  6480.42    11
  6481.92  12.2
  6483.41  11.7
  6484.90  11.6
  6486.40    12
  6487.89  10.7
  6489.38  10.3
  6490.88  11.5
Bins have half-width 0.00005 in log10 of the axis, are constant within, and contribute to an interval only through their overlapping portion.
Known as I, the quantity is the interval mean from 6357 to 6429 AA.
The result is 11.4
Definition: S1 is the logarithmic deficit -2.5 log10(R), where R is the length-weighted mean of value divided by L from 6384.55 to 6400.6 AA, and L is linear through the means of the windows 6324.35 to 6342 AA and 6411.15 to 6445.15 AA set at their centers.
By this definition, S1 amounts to -0.02 mag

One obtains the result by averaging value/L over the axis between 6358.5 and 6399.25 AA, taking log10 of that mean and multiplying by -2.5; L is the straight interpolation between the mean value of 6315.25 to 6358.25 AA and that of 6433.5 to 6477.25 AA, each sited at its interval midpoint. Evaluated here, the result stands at -0.044 mag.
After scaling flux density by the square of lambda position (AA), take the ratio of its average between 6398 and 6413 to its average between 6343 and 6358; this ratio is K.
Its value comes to 1.04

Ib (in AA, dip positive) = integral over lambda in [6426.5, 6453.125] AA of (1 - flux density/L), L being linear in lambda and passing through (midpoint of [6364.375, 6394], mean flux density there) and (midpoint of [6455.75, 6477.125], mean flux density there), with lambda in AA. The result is 1.0 AA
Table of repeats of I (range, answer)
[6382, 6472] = 11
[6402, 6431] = 11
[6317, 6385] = 11.5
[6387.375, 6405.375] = 11.3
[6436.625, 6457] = 10.8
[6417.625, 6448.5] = 11.1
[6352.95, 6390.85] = 11.7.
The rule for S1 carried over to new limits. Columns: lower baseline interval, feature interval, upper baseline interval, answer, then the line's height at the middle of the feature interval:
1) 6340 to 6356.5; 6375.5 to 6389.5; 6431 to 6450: -0.12 mag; 11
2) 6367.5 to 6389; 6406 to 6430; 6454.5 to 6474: 0.07 mag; 11.7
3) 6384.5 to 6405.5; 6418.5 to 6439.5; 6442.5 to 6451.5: 0.01 mag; 11.2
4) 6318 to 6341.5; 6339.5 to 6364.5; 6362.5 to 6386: 0.07 mag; 11.7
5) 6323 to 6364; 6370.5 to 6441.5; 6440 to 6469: -0.03 mag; 11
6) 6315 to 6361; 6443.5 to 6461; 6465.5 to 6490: 0.04 mag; 11.4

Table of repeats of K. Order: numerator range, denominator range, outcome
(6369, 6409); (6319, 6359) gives 1.07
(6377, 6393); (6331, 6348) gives 1.11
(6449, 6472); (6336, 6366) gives 1.03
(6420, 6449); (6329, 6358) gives 1.03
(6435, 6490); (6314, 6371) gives 1.03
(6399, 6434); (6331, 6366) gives 1.03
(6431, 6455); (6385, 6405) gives 0.98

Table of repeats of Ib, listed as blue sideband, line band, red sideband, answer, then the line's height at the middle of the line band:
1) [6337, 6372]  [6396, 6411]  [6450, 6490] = -0.3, 11.1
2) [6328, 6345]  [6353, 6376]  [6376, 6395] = 0.7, 11.6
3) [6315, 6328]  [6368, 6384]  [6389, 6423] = -1.9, 11.1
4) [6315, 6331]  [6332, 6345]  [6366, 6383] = 0.7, 11.7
